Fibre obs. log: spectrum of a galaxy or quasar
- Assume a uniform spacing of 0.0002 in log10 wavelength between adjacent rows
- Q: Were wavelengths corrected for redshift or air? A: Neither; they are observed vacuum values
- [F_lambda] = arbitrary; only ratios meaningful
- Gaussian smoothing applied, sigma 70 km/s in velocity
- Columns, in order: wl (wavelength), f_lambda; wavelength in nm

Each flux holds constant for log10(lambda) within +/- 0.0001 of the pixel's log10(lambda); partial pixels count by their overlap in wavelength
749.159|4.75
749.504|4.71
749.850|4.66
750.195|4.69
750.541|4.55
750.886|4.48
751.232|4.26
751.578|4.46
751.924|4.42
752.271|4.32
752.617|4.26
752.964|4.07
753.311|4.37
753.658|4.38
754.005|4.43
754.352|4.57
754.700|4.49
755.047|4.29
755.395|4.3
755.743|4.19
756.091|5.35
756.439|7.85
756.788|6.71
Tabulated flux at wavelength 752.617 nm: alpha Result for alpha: 4.26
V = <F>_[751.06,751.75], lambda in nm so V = 4.36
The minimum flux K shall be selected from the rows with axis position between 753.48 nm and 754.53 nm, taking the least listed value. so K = 4.38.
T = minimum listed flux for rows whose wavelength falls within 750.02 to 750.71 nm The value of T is 4.55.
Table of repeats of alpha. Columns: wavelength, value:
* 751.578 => 4.46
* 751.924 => 4.42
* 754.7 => 4.49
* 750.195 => 4.69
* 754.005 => 4.43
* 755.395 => 4.3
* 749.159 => 4.75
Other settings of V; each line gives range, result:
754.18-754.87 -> 4.53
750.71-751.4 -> 4.38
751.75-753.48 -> 4.29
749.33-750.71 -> 4.65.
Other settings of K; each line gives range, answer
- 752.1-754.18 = 4.07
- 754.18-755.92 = 4.19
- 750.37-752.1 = 4.26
